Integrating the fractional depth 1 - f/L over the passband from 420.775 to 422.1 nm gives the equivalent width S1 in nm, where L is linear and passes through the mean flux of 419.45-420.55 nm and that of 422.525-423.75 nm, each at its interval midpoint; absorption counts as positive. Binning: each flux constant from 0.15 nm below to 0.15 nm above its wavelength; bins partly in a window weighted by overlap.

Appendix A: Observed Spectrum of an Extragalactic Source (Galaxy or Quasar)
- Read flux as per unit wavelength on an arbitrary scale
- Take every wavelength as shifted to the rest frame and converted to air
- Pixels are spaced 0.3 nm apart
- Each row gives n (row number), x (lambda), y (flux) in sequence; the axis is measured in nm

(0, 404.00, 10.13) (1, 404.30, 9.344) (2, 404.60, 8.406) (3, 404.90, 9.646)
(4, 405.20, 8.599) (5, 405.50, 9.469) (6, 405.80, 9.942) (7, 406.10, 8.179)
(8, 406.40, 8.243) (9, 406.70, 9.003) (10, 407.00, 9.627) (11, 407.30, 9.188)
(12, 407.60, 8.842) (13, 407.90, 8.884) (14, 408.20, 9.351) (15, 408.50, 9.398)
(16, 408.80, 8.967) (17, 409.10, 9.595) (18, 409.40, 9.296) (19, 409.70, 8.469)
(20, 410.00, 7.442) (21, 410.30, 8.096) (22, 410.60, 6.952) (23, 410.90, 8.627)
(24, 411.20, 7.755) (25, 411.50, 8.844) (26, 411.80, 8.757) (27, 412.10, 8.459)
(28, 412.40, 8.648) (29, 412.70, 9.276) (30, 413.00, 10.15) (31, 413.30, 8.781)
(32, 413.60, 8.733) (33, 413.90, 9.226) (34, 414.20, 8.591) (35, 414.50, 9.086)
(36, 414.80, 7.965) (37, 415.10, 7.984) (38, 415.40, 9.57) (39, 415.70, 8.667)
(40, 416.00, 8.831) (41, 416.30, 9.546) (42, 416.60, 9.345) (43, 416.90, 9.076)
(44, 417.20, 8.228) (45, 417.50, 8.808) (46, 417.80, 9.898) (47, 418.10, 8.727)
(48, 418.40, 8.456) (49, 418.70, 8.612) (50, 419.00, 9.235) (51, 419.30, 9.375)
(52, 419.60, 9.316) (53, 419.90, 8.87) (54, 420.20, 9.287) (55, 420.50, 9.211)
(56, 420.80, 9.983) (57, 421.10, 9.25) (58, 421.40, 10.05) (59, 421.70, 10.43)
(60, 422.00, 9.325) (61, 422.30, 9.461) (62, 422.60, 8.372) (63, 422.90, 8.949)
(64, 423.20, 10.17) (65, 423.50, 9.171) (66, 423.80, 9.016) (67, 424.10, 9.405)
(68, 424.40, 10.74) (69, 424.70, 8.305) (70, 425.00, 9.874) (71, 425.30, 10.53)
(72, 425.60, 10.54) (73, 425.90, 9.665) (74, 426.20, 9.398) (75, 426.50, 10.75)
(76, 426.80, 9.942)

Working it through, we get -0.09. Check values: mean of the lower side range 9.17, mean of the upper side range 9.2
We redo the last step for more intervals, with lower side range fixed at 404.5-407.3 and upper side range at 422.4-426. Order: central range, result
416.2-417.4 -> 0.042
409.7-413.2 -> 0.279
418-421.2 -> 0.103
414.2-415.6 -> 0.097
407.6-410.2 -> 0.061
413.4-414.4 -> 0.044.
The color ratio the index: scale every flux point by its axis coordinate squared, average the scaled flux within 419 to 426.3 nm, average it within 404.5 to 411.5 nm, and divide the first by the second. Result 1.16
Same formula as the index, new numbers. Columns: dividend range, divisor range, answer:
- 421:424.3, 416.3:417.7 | 1.08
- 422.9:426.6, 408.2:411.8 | 1.23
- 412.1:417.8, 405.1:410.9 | 1.05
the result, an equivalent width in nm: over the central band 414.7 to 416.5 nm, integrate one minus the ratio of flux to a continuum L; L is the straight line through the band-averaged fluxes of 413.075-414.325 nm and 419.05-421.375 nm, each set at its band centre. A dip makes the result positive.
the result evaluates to 0.05 nm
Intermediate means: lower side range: 8.92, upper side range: 9.36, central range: 8.8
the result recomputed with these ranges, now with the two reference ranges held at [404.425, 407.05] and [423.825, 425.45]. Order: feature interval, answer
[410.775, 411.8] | 0.08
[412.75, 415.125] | 0.11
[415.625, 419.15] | 0.18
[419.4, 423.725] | 0.08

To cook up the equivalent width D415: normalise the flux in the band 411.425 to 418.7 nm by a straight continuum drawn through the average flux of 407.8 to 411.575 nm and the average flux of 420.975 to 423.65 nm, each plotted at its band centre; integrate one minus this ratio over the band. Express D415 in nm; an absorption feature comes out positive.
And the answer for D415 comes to 0.05 nm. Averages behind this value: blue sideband 8.58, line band 8.9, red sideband 9.47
